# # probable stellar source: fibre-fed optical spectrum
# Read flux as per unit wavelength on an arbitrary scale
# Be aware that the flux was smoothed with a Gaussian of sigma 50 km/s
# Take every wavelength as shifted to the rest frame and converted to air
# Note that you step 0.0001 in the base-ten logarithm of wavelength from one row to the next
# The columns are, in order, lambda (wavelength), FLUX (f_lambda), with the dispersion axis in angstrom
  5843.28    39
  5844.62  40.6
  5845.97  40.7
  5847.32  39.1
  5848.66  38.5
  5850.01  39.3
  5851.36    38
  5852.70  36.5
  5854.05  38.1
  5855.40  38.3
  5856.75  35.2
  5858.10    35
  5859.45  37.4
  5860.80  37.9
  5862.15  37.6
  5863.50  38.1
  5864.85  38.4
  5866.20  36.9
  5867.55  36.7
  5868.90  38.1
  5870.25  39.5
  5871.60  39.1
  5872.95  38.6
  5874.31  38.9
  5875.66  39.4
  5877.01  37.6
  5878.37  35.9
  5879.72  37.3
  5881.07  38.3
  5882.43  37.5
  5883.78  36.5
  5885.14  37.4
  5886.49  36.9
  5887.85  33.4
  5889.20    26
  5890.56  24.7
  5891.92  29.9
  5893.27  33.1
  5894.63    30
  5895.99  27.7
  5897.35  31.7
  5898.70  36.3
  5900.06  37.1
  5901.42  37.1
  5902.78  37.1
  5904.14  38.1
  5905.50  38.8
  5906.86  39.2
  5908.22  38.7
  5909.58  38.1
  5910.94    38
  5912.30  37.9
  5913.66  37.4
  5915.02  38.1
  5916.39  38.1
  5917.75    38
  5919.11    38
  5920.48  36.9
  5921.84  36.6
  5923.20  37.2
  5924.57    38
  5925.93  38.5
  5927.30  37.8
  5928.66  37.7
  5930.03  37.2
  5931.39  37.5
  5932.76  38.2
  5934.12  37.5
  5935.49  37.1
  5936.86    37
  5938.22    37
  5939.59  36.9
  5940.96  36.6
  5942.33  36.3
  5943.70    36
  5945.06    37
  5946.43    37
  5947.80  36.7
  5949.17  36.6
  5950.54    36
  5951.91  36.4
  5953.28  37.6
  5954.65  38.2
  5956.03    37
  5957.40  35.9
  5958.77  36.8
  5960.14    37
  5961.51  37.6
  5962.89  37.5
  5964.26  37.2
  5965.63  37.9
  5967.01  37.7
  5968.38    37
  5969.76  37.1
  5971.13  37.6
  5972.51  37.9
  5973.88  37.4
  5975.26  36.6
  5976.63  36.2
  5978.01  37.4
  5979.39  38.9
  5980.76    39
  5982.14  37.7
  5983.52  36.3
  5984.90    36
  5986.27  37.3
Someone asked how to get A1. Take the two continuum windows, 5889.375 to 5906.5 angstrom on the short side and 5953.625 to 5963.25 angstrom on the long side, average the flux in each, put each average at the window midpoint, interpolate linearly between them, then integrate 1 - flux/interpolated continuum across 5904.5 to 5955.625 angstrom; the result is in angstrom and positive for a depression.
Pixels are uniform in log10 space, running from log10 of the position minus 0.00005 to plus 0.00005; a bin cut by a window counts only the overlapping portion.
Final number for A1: -3.10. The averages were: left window 33.3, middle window 37.5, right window 37.1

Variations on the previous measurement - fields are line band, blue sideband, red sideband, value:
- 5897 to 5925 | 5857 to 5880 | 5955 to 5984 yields 0.05 angstrom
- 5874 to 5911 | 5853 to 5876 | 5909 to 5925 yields 2.38 angstrom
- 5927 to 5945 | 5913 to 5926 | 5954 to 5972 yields 0.18 angstrom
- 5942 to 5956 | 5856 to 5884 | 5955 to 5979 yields 0.18 angstrom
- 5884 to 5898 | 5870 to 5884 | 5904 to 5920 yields 2.52 angstrom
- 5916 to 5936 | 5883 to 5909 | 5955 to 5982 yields -1.18 angstrom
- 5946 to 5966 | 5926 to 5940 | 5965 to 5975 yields 0.23 angstrom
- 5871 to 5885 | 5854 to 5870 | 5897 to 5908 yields -0.23 angstrom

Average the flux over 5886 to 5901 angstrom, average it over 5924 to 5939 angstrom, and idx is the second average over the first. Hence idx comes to 1.2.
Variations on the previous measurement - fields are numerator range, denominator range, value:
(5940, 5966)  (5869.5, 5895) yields 1.04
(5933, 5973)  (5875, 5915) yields 1.04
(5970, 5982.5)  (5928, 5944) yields 1.01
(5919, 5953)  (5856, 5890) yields 1.01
